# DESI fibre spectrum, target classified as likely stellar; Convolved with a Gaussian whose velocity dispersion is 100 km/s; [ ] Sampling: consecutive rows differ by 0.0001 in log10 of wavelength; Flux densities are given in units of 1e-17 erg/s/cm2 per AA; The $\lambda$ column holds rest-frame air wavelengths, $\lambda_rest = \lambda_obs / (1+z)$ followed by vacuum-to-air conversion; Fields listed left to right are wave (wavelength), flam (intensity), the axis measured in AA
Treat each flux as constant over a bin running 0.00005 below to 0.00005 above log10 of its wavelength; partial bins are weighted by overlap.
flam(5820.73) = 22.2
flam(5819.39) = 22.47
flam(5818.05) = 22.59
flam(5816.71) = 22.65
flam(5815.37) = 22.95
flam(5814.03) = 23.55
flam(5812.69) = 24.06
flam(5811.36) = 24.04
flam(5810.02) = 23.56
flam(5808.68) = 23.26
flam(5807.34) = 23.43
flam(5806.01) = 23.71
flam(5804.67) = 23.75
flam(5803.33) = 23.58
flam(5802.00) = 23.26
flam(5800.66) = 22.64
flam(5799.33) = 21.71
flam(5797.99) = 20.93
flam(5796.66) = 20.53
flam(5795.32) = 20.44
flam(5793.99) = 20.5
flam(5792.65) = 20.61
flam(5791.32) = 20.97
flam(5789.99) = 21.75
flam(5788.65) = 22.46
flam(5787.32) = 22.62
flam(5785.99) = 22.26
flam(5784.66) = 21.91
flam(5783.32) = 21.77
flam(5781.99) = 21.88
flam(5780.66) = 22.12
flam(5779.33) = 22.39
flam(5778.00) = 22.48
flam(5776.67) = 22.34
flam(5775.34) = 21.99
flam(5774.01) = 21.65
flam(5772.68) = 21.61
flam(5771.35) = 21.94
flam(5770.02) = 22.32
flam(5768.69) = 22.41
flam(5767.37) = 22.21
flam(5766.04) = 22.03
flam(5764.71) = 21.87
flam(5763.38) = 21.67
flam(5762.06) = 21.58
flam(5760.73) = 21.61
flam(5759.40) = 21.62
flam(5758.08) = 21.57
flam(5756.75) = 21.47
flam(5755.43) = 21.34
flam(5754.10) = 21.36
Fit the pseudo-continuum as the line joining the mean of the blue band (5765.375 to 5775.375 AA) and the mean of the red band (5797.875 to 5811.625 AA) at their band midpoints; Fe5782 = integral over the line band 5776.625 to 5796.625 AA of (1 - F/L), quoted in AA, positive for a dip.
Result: 0.7 AA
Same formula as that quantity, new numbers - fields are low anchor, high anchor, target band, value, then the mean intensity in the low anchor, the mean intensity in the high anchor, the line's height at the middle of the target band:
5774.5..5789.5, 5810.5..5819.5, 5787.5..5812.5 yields 0.49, 22.2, 23.2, 22.8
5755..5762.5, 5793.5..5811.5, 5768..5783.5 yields -0.12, 21.5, 22.5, 21.9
